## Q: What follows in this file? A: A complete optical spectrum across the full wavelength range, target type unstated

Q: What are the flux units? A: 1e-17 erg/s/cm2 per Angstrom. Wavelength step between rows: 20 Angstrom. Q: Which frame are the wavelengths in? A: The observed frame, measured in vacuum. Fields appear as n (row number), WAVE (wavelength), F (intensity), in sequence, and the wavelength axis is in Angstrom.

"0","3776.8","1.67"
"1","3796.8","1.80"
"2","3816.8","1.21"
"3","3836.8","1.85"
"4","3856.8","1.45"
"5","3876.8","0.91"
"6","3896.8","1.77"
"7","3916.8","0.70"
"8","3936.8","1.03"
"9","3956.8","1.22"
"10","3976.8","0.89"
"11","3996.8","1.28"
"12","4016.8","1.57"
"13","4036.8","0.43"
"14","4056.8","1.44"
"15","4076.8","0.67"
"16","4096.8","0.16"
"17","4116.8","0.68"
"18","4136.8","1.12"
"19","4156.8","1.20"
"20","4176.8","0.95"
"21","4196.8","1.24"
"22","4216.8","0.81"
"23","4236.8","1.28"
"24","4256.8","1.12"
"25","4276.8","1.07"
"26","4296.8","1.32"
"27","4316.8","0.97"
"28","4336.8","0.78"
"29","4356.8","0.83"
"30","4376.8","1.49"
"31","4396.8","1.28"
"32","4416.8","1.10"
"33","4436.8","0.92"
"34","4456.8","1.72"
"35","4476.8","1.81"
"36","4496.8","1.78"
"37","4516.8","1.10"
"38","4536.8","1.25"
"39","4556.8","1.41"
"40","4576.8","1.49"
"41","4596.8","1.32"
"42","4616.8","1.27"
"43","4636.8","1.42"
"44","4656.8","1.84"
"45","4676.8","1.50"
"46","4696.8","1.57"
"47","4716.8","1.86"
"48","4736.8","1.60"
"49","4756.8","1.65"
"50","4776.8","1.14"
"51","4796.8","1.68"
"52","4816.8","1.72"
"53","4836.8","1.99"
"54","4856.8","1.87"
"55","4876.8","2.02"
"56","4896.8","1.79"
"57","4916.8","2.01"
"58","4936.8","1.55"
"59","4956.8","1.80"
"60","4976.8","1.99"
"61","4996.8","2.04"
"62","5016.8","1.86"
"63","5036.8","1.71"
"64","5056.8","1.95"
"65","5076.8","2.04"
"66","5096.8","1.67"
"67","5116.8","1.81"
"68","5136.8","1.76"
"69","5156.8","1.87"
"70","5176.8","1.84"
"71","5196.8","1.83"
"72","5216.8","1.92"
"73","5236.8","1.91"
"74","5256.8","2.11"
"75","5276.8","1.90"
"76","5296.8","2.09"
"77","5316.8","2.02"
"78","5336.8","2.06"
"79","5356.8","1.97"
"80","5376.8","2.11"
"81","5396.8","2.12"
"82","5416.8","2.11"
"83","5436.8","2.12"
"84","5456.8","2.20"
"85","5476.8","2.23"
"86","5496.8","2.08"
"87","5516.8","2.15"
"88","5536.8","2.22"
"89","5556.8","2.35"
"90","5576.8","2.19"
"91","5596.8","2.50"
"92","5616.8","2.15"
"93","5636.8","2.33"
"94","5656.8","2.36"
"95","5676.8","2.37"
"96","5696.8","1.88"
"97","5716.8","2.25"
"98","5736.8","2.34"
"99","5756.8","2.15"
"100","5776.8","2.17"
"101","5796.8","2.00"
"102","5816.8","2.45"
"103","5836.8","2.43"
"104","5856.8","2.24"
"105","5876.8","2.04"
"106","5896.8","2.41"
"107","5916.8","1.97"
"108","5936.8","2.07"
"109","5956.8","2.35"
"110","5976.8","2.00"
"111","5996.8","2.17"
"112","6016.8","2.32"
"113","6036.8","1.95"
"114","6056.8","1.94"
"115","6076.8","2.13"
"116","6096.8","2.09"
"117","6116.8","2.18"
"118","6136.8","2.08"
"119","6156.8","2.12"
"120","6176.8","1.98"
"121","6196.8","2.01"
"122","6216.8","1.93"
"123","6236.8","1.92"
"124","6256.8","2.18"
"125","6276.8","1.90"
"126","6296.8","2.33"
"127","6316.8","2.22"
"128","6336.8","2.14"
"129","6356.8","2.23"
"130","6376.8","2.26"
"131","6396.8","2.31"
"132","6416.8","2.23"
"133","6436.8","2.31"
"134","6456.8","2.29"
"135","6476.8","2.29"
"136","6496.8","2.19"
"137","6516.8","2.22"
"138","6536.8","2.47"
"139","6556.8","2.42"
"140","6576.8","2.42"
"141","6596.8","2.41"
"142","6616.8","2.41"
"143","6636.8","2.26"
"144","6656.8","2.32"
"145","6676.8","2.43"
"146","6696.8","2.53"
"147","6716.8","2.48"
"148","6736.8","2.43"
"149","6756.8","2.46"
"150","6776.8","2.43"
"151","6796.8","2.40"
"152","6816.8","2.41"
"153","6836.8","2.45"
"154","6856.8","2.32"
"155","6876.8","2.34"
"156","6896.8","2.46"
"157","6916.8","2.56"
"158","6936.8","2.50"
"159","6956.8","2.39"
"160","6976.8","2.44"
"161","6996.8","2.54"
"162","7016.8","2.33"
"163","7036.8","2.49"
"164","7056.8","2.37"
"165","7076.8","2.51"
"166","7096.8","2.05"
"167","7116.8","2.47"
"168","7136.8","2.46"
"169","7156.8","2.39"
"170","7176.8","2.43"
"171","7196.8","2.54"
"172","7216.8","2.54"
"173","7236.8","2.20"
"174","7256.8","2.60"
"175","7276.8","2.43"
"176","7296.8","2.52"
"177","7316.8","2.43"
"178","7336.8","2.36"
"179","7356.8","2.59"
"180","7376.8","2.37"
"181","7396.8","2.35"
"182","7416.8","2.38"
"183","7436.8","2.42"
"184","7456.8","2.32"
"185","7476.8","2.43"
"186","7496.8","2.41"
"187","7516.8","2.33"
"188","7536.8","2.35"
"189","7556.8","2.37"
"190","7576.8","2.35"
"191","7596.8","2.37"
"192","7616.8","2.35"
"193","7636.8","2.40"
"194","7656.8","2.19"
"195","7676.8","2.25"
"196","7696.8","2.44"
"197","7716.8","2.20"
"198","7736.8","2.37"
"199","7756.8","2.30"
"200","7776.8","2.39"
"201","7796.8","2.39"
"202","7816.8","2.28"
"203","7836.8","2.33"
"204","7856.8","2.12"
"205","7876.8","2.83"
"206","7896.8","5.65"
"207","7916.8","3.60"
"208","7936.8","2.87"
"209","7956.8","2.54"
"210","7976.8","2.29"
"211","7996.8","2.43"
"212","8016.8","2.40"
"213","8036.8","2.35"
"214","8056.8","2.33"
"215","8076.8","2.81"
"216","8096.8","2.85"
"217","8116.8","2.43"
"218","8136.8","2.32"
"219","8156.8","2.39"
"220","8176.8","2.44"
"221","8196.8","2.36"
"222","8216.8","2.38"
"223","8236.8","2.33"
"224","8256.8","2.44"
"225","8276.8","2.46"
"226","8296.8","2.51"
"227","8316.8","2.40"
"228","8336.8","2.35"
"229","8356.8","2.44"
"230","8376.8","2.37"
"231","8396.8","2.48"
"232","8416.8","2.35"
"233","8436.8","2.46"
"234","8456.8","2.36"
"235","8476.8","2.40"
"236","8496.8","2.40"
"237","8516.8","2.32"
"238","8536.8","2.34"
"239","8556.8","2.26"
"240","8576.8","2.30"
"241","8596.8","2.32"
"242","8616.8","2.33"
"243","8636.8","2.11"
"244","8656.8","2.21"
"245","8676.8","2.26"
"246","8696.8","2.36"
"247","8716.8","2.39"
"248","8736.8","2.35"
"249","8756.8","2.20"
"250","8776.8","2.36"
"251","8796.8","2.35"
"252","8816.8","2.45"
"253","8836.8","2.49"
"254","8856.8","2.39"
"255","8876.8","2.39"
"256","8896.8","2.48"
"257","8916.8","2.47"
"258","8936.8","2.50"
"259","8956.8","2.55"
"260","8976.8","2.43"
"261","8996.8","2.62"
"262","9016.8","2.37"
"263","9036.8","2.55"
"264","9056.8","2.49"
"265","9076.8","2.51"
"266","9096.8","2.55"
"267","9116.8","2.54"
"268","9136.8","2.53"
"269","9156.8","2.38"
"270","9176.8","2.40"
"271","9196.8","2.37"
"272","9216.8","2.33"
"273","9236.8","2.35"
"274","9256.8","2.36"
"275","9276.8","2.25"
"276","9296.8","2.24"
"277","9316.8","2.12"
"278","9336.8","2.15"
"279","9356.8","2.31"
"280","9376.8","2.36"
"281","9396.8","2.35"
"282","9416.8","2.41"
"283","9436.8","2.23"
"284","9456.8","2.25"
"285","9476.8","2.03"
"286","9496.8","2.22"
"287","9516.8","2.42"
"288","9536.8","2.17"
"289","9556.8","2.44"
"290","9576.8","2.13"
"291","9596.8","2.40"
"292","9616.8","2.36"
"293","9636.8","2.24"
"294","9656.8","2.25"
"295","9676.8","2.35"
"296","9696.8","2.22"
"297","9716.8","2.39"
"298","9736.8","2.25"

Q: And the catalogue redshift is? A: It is 0.203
